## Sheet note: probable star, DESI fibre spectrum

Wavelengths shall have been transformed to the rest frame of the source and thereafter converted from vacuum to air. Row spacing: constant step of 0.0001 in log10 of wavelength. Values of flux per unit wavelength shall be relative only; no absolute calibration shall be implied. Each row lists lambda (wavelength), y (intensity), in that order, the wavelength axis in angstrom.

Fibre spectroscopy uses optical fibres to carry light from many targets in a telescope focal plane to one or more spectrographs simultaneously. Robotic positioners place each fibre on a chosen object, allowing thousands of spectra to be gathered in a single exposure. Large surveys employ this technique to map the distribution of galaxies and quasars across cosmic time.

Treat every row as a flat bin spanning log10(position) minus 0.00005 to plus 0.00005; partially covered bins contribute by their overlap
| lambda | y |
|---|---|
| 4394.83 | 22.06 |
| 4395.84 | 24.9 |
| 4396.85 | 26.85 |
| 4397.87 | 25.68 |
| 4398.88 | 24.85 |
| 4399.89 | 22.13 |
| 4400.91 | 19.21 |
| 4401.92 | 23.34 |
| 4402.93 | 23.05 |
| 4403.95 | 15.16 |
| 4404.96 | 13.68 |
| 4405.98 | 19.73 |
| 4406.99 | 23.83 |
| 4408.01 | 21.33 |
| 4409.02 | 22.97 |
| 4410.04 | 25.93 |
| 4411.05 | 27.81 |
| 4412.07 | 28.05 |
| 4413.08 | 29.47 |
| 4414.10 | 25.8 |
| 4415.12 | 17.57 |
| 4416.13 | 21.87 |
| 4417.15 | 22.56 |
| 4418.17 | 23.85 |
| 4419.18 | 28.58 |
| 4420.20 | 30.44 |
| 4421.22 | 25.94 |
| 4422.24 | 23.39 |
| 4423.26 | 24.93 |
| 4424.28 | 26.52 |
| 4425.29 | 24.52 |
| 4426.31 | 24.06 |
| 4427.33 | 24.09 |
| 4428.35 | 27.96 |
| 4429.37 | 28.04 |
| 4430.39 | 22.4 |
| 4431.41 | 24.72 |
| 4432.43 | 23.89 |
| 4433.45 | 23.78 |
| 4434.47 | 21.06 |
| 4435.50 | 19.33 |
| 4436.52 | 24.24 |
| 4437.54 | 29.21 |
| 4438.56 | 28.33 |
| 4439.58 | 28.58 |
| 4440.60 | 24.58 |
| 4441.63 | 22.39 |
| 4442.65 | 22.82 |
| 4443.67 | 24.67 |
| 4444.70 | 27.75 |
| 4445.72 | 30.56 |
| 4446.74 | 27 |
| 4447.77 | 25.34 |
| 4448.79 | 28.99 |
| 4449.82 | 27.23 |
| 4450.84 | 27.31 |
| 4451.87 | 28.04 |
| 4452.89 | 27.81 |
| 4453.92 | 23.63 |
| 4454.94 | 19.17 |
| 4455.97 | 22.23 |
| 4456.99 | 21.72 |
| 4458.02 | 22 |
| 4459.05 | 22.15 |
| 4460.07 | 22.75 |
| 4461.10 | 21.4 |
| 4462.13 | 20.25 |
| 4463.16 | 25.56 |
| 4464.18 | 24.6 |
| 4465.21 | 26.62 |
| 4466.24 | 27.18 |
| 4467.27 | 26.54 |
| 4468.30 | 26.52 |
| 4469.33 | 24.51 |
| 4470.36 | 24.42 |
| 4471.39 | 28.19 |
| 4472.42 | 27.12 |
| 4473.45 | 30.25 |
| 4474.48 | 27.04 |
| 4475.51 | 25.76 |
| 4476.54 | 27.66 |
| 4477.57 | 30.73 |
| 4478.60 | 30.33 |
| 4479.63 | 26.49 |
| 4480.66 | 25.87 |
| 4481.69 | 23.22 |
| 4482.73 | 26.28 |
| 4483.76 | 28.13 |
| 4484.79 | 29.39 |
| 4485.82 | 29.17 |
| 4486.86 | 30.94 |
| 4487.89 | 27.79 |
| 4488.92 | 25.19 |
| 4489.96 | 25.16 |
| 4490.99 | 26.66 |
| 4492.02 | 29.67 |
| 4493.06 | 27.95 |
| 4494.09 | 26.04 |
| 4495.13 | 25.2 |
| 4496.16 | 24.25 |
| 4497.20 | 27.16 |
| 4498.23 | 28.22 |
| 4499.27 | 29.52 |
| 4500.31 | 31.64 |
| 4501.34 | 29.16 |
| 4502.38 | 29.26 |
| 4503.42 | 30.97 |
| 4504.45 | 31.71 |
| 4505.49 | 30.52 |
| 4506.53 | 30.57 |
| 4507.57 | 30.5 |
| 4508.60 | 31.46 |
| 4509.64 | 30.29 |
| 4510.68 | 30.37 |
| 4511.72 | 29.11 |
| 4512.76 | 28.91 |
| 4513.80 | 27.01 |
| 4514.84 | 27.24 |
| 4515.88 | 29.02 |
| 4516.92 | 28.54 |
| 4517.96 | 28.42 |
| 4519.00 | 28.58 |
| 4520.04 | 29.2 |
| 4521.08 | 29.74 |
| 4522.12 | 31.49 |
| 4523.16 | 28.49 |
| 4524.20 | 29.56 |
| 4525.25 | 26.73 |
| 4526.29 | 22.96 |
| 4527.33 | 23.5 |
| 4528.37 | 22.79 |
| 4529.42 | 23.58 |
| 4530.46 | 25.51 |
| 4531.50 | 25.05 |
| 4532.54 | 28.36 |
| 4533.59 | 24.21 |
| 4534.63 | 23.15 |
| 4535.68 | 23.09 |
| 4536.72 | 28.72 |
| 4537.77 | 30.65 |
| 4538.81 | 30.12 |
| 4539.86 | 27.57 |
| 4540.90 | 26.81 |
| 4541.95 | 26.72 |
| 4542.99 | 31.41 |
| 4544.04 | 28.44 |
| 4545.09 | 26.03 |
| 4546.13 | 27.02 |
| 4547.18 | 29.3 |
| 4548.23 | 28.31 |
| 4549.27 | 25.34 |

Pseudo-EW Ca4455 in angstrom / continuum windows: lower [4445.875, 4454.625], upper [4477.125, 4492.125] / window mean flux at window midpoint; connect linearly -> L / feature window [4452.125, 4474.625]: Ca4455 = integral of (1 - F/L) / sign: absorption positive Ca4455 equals 2.1 angstrom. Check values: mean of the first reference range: 26.9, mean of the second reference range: 27.6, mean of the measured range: 24.6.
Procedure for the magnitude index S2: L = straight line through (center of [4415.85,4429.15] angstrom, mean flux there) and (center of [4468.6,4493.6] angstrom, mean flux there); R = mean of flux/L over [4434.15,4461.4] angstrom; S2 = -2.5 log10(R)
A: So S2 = 0.059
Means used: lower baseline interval 25.4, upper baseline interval 27.4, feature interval 24.9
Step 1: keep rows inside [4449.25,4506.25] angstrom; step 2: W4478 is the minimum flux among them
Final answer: 19.17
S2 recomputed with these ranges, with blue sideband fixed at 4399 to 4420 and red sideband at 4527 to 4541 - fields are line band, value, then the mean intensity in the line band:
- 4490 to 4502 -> -0.11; 27.7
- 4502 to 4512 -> -0.20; 30.5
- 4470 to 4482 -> -0.12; 27.4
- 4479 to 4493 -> -0.10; 27.3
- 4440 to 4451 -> -0.10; 26.2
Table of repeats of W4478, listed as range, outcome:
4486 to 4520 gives 24.25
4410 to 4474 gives 17.57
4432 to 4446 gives 19.33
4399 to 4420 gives 13.68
